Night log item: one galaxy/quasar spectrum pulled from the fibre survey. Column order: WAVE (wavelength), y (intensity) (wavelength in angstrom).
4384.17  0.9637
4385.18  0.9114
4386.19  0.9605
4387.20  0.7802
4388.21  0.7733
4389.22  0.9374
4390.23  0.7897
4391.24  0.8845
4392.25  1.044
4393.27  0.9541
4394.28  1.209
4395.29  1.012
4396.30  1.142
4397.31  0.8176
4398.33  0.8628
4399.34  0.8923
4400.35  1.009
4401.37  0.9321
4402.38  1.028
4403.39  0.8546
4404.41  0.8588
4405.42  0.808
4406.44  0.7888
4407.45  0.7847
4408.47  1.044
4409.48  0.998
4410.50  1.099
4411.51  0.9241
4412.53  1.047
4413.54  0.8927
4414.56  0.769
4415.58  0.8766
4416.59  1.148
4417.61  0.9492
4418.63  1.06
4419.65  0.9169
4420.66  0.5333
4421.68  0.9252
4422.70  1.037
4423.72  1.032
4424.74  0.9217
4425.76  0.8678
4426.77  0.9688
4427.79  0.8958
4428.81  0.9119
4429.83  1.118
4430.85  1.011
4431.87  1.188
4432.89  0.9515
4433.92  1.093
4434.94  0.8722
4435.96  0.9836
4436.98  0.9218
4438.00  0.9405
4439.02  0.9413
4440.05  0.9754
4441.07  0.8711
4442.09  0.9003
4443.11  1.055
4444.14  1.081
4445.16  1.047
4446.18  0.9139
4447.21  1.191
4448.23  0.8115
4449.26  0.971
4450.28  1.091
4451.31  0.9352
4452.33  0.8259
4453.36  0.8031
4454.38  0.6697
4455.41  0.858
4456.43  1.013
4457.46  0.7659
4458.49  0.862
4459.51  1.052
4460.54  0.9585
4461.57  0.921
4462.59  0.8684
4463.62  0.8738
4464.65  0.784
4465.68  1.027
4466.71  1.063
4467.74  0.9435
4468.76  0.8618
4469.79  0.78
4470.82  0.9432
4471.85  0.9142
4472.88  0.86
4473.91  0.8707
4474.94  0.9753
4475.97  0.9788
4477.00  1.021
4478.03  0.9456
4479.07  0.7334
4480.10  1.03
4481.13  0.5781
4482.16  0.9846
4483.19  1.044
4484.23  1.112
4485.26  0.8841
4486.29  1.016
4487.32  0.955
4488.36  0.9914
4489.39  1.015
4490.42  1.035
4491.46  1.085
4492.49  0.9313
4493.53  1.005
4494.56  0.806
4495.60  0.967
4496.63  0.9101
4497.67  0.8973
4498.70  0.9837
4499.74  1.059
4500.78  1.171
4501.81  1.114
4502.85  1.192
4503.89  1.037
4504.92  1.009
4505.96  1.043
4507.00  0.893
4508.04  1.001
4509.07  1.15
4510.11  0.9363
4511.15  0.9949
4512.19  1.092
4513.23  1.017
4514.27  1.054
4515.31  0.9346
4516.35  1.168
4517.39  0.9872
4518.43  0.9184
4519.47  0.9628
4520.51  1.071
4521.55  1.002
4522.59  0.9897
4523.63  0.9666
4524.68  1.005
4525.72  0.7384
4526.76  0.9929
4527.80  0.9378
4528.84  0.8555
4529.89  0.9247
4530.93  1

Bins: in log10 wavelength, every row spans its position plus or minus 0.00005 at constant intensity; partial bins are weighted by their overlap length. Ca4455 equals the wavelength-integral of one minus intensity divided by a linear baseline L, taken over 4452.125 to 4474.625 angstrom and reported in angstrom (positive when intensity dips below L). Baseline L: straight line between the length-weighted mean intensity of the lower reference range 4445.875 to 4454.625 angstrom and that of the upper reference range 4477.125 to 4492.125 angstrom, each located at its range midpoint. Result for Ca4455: 1.1 angstrom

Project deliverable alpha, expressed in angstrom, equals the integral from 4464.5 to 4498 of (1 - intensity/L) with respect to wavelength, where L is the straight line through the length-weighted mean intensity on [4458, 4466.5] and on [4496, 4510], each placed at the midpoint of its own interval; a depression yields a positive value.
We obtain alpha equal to 1.18 angstrom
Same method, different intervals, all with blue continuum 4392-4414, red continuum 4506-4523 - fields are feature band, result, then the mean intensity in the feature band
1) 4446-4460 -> 0.98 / 0.911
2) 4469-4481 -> 1.08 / 0.901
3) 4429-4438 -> -0.37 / 1.01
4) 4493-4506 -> -0.13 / 1.01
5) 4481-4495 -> 0.37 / 0.972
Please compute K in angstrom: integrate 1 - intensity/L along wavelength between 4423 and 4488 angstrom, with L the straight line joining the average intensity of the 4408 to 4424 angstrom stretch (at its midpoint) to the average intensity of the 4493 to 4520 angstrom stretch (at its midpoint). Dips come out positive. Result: 2.46 angstrom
